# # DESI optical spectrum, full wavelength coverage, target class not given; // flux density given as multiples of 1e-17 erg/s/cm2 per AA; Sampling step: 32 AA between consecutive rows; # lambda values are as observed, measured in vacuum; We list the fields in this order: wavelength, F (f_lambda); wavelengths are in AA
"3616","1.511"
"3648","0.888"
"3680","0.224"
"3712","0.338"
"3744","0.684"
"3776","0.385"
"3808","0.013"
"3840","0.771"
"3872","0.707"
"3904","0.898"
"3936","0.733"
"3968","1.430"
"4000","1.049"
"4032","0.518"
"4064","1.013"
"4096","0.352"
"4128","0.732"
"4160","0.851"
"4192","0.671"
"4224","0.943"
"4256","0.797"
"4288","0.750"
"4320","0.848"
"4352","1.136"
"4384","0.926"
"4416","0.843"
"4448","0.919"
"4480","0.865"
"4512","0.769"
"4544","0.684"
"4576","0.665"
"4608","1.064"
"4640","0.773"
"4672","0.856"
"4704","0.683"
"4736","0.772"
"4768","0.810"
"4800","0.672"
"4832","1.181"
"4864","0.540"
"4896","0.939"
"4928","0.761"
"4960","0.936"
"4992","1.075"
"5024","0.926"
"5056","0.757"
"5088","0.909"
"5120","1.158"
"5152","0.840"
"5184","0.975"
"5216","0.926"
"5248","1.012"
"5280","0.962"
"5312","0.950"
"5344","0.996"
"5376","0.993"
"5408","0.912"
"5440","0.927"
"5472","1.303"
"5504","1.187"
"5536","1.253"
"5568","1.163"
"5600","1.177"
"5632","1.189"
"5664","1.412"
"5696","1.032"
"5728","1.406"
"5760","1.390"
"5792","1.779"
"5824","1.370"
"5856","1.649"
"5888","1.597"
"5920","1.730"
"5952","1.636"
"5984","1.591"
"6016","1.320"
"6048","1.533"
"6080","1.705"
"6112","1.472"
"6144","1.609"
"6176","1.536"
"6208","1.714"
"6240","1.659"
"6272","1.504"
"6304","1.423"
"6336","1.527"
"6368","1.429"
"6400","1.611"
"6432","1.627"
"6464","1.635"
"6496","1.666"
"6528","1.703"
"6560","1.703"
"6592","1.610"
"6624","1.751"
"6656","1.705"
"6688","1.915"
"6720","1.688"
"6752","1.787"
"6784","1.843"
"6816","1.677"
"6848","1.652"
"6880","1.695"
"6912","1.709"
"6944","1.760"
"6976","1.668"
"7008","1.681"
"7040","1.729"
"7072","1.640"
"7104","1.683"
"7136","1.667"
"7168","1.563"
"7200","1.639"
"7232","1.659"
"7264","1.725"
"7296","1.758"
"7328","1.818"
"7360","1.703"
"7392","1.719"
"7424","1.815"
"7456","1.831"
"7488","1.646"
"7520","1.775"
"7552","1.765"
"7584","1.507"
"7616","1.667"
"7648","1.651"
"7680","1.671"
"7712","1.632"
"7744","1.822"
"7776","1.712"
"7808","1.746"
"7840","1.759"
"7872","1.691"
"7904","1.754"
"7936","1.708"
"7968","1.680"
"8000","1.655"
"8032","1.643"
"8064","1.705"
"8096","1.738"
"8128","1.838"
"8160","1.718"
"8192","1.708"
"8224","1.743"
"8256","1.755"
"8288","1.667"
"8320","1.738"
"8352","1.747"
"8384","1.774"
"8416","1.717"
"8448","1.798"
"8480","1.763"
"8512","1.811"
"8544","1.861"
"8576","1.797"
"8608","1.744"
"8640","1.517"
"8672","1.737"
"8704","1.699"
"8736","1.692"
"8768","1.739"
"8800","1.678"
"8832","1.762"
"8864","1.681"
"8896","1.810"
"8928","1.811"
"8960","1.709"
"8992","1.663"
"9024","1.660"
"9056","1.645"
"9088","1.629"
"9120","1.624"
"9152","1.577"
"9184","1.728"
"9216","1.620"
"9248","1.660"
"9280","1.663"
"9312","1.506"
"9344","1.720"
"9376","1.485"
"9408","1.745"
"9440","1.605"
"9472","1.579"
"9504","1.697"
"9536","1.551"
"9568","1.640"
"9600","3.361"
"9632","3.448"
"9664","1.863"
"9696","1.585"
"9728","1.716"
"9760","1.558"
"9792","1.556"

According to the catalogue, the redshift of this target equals 0.46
